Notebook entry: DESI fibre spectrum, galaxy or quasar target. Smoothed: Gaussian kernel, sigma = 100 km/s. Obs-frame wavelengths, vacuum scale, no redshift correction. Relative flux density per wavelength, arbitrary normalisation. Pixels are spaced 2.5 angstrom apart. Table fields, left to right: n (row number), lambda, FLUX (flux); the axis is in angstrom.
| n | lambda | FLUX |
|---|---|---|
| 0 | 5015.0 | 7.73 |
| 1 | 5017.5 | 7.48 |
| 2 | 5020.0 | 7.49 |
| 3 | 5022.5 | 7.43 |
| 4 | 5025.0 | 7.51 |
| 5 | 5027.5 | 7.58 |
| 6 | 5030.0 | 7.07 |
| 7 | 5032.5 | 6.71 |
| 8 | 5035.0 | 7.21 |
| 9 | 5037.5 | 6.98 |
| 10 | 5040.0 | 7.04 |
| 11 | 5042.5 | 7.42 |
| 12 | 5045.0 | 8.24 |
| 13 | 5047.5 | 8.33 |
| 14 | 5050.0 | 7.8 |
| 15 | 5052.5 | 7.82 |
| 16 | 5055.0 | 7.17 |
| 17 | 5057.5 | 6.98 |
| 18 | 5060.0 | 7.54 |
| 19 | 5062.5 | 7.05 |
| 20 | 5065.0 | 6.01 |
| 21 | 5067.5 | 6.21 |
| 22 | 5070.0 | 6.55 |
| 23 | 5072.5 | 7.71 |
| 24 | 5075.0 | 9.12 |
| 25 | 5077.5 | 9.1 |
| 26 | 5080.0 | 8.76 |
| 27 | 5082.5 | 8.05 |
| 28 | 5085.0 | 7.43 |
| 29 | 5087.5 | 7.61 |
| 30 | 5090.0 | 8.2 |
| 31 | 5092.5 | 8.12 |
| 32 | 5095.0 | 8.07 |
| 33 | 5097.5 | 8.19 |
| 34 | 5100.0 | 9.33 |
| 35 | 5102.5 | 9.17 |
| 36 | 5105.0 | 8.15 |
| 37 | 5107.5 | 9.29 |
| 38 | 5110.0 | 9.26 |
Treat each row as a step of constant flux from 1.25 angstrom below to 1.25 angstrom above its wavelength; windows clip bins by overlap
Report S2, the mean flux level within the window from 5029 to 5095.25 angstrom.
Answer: 7.56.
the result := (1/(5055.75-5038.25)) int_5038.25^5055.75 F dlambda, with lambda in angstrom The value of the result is 7.68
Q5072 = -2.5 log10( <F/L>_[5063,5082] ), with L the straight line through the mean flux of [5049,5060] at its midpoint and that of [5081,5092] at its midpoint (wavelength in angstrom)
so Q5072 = 0.009 mag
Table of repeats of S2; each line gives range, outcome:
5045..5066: 7.41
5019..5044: 7.25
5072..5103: 8.37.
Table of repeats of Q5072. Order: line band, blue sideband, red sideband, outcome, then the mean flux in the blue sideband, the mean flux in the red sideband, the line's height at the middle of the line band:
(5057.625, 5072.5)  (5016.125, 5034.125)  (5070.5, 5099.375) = 0.17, 7.32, 8.2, 7.91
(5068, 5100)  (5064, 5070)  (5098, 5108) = -0.09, 6.21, 8.9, 7.48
